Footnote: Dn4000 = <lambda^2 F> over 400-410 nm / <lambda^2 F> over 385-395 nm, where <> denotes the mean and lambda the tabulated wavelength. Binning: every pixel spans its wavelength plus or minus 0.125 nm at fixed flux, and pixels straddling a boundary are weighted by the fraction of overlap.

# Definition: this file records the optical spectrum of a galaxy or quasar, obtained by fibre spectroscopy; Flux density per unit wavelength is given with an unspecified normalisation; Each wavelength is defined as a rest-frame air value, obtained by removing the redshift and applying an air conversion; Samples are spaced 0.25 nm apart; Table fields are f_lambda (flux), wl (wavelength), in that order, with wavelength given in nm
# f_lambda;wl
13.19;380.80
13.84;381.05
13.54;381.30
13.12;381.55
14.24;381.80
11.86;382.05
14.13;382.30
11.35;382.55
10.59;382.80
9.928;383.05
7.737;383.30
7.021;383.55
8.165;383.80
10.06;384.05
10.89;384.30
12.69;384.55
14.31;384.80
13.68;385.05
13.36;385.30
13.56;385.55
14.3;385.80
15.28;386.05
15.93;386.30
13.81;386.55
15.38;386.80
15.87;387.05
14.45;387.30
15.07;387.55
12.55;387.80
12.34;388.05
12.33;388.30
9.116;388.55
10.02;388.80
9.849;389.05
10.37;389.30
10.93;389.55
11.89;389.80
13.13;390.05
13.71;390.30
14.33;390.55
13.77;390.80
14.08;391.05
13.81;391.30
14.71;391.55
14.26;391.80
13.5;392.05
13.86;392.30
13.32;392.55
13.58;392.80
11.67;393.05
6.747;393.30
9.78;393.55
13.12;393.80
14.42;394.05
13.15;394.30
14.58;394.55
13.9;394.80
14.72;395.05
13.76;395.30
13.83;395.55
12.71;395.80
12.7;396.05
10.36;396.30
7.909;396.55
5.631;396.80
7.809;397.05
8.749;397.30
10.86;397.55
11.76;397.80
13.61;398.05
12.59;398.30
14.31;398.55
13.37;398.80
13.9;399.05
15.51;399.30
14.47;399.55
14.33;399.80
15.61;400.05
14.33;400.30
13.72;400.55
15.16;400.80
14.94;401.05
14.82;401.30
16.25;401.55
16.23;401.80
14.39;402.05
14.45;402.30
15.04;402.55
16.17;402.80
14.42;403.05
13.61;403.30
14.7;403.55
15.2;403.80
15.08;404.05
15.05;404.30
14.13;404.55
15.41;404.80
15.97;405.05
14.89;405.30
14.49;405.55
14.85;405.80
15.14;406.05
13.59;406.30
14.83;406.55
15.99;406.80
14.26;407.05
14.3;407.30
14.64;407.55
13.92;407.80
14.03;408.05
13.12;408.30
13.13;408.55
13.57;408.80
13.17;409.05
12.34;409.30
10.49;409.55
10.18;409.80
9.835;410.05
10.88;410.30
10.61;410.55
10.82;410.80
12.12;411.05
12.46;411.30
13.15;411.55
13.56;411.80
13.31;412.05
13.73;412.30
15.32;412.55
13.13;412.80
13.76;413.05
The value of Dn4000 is 1.18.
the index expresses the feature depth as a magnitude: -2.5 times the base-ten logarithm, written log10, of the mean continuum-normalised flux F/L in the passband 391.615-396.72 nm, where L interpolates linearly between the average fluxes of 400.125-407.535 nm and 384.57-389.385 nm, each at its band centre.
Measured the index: 0.113 mag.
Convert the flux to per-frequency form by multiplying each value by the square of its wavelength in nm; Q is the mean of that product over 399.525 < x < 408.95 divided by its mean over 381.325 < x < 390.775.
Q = 1.3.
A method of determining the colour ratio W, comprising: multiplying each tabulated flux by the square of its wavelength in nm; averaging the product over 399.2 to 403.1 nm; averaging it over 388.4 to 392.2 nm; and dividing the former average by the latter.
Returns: 1.27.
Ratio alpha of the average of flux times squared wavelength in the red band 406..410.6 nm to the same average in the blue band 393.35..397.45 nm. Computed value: 1.20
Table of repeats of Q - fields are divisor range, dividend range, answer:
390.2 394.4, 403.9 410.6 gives 1.13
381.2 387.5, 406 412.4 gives 1.16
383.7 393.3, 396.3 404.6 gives 1.11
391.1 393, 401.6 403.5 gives 1.14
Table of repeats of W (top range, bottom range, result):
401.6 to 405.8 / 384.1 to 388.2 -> 1.18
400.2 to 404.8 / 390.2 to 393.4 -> 1.19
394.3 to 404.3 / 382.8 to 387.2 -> 1.17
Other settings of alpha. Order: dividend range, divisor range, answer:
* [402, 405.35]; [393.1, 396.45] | 1.24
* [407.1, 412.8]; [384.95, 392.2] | 1.06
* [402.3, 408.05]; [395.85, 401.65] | 1.20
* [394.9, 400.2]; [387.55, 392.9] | 1.01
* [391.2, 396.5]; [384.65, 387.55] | 0.92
